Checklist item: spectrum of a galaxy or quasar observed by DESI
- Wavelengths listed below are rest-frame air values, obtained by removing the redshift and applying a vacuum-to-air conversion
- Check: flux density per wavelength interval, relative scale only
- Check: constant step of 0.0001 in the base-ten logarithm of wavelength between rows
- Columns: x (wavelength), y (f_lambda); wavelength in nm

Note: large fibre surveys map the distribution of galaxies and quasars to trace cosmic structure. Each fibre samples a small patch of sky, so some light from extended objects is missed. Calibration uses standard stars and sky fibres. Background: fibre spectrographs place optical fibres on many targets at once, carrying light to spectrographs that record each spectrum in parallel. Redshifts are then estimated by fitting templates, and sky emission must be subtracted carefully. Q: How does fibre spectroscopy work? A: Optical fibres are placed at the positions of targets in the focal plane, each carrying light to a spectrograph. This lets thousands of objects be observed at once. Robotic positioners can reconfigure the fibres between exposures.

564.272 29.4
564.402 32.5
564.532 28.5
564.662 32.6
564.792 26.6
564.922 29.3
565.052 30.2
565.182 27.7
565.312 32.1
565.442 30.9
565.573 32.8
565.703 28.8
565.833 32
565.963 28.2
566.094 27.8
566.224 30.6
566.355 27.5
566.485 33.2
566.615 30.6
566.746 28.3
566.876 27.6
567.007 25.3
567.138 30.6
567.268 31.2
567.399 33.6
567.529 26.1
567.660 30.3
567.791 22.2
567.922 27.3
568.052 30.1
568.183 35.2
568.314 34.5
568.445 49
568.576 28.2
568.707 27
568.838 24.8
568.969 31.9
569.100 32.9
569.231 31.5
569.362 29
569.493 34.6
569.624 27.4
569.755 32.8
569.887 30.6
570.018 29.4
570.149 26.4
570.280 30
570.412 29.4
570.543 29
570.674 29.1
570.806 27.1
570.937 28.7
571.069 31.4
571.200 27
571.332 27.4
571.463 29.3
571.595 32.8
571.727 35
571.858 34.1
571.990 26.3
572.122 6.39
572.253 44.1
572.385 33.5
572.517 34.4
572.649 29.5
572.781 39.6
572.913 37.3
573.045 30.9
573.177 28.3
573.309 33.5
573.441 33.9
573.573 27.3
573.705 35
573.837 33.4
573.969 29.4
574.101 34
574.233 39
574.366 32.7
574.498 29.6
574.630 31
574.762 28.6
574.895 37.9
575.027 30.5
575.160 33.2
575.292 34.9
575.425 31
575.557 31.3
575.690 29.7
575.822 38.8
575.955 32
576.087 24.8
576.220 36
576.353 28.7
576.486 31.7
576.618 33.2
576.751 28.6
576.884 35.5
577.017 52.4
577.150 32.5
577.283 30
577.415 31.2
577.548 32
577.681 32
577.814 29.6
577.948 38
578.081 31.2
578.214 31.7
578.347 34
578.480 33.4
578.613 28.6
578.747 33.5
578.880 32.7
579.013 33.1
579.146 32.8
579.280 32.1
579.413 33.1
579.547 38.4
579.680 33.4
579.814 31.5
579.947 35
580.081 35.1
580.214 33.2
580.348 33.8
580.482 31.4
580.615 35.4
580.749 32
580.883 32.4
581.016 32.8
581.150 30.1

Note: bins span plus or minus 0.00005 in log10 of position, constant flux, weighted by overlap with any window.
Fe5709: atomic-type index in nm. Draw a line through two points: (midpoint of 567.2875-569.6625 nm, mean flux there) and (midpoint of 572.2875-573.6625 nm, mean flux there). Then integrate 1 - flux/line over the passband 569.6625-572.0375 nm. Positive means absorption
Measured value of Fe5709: 0.17 nm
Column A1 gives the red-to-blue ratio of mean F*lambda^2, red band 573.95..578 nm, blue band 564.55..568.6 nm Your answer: 1.12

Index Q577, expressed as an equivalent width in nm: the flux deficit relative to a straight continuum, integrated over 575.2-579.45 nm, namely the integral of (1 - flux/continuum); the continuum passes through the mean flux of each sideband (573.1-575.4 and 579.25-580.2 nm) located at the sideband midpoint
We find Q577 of 0.07 nm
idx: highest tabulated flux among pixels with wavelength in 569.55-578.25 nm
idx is 52.4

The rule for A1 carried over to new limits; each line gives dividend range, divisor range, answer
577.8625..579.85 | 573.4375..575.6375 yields 1.04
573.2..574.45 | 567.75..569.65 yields 1.07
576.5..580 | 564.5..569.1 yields 1.15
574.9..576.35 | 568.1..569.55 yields 1.02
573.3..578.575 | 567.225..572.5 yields 1.11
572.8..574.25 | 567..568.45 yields 1.09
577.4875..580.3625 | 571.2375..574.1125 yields 1.07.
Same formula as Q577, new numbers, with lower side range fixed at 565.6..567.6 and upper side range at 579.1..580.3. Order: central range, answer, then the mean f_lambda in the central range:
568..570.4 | -0.08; 31.4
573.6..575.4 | -0.04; 32.8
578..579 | 0.03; 32.3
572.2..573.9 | -0.12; 33.8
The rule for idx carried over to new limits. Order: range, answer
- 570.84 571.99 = 35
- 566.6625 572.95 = 49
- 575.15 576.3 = 38.8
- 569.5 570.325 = 32.8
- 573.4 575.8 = 39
